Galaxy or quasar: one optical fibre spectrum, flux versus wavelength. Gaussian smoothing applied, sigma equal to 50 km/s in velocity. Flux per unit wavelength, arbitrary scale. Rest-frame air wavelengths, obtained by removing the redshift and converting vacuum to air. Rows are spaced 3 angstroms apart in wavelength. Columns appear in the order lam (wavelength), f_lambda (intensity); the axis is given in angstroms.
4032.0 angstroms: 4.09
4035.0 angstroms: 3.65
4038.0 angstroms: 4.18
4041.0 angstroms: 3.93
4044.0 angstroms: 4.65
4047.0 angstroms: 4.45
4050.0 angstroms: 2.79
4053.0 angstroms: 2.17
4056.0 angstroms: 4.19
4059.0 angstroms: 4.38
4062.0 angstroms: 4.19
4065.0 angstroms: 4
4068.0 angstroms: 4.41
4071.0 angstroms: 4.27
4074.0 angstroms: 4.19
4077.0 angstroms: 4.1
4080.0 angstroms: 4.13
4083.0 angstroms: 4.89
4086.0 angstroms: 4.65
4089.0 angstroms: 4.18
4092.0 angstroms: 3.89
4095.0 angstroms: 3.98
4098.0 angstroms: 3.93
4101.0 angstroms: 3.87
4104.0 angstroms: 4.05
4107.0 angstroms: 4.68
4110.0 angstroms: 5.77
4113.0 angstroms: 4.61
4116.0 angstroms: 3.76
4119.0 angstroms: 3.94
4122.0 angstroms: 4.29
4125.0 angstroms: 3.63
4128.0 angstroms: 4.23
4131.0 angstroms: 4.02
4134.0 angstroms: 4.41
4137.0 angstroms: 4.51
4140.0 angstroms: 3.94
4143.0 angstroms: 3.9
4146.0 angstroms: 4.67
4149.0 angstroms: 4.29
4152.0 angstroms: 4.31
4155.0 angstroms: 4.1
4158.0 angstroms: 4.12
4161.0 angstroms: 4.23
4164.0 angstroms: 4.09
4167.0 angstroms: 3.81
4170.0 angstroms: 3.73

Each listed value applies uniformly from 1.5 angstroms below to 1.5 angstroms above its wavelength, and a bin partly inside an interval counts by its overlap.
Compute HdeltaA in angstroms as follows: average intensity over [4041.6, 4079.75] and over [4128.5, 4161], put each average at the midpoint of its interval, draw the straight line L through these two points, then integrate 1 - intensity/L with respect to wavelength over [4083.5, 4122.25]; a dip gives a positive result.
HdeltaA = -1.7 angstroms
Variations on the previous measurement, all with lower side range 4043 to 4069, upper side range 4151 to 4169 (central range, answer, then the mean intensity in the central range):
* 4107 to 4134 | -2.0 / 4.31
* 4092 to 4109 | -0.7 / 4.13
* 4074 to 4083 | -0.7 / 4.26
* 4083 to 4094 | -1.0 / 4.32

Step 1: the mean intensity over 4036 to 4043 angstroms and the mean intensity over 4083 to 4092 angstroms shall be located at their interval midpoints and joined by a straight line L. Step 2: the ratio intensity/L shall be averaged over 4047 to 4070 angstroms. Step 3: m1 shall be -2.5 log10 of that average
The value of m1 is 0.11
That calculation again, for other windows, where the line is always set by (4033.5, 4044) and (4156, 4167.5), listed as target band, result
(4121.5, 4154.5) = -0.03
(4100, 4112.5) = -0.14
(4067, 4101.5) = -0.04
